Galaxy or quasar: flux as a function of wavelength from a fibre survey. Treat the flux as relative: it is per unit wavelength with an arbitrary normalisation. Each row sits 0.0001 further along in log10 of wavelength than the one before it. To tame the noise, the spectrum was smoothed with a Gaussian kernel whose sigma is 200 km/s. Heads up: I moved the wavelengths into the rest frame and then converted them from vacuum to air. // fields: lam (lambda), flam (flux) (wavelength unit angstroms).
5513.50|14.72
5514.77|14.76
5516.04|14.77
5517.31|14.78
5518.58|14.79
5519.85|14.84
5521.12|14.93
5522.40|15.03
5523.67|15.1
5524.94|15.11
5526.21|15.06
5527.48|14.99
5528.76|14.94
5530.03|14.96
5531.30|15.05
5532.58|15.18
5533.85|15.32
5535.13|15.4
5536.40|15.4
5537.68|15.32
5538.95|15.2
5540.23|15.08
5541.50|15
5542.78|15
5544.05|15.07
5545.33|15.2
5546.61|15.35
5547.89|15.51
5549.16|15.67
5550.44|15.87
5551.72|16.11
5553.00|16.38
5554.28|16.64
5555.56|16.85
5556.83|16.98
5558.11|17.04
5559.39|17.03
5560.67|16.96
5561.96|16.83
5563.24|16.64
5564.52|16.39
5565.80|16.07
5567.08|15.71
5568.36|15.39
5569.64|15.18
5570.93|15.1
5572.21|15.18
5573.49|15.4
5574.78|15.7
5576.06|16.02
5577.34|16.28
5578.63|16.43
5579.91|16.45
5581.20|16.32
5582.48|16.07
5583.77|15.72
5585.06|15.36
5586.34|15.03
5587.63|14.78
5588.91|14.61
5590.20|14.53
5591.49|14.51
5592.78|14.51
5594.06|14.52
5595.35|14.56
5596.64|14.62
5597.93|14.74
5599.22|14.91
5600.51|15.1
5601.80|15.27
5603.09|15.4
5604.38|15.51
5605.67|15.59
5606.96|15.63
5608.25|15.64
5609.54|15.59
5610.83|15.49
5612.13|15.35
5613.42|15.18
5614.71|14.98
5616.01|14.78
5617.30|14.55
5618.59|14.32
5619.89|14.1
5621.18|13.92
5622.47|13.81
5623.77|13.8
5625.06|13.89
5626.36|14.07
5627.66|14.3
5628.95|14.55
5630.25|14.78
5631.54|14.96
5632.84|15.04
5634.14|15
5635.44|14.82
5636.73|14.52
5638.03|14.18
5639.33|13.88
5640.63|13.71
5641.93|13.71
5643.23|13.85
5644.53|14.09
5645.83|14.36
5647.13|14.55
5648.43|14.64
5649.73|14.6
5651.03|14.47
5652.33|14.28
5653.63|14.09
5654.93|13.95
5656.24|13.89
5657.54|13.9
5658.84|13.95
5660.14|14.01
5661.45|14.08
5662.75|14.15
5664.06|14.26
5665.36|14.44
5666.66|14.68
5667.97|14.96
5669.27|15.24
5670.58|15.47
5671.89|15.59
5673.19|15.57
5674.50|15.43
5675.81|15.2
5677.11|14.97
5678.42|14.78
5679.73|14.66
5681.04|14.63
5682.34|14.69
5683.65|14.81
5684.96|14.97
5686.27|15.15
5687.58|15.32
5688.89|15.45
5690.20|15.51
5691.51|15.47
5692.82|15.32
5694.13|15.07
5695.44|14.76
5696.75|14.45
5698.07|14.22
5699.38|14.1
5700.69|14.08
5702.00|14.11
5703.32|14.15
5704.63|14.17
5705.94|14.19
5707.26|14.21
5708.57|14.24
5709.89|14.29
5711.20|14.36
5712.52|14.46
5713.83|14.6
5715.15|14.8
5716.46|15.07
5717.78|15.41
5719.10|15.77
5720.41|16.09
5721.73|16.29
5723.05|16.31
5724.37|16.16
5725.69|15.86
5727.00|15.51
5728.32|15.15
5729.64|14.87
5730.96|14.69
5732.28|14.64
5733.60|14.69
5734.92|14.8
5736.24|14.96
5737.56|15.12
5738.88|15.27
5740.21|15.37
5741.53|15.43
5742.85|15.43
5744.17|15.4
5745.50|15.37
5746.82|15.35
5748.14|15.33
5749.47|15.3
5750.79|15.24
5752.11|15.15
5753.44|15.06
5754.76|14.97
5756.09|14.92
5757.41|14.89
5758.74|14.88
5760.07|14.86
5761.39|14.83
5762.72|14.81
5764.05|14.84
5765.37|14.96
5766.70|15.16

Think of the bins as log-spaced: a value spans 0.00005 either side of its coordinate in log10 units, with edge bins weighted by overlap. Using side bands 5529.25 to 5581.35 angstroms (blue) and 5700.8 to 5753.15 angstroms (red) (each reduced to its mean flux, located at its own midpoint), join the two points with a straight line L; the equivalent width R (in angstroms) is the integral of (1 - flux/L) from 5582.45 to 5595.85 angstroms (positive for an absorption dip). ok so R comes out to 0.7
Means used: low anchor 15.8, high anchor 15.1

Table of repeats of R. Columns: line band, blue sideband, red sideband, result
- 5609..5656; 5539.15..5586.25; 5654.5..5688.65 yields 2.2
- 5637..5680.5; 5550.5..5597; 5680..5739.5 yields 2.2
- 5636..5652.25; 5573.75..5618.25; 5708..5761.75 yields 1.1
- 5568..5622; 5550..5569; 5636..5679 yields 1.9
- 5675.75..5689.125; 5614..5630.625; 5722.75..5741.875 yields -0.1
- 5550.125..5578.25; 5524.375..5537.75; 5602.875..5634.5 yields -2.2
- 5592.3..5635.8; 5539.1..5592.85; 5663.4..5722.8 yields 1.8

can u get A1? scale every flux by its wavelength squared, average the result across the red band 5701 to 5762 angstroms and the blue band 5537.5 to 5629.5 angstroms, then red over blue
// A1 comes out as 1.0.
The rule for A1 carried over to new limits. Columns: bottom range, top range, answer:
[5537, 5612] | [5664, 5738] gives 1.00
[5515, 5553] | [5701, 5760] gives 1.06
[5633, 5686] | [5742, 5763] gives 1.07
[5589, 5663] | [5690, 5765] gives 1.07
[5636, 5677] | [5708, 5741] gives 1.07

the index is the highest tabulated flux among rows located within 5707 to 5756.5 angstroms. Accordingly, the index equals 16.31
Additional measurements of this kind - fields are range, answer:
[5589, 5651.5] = 15.64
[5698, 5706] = 14.22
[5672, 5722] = 16.29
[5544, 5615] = 17.04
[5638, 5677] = 15.59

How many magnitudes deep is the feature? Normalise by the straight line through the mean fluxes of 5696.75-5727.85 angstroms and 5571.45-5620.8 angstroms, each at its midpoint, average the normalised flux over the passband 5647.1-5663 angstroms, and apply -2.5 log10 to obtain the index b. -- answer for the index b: 0.06 mag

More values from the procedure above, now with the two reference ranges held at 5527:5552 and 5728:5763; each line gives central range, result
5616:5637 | 0.056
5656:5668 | 0.069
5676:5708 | 0.029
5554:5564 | -0.110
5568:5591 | -0.021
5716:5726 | -0.055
